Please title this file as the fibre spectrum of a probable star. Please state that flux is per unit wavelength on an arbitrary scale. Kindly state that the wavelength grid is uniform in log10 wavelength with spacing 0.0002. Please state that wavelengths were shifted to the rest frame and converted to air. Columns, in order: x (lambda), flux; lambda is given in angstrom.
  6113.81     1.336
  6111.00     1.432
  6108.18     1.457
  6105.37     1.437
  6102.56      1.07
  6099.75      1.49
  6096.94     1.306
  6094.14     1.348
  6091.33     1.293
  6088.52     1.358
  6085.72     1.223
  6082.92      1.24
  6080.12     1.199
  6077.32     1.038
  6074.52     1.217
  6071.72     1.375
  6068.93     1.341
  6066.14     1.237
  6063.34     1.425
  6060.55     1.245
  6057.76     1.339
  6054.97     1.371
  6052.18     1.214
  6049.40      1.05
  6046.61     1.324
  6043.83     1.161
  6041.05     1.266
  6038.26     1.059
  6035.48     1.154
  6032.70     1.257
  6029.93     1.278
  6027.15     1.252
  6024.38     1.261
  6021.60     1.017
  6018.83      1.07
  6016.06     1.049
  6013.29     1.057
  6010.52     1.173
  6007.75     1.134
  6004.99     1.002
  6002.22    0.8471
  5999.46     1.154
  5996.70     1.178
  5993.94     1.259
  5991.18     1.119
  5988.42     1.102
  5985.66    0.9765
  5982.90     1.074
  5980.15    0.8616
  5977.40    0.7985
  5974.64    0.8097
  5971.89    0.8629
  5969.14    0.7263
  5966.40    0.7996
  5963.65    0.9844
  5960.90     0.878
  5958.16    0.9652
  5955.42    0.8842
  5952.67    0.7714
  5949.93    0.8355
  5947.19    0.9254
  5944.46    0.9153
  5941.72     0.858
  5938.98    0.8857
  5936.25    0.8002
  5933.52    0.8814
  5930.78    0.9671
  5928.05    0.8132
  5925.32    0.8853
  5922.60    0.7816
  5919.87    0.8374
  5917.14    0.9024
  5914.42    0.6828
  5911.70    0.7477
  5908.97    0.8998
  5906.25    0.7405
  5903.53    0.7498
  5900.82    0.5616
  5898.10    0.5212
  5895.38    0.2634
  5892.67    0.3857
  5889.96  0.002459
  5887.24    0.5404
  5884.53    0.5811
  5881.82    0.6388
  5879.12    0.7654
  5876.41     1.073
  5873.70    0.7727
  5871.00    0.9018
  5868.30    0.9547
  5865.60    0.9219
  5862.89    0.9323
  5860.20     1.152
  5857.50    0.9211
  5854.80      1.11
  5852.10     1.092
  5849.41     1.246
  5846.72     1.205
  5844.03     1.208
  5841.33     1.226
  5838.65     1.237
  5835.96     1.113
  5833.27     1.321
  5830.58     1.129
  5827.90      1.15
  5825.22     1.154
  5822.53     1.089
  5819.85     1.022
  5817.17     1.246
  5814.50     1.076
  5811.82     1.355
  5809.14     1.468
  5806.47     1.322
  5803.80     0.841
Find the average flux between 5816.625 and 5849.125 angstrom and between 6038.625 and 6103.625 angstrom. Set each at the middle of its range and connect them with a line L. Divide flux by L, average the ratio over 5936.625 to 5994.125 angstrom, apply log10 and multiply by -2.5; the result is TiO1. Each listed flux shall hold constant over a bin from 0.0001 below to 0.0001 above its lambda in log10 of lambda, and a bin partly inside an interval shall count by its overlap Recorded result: 0.32 mag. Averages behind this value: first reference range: 1.18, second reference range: 1.26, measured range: 0.91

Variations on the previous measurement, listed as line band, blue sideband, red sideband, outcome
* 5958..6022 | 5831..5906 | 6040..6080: 0.12 mag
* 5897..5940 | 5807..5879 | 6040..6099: 0.42 mag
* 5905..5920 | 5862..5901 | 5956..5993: -0.08 mag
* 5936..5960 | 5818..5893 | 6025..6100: 0.25 mag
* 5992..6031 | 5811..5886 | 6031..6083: 0.07 mag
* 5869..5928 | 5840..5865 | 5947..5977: 0.41 mag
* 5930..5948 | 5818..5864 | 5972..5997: 0.18 mag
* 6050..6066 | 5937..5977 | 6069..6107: -0.10 mag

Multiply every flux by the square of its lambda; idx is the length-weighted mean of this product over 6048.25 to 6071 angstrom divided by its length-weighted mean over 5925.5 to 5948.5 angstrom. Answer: 1.5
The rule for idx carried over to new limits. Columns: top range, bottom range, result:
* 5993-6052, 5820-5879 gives 1.12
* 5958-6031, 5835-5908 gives 1.27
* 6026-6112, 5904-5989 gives 1.54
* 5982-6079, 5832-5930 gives 1.45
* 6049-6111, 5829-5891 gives 1.45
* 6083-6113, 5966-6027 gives 1.35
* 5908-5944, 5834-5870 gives 0.78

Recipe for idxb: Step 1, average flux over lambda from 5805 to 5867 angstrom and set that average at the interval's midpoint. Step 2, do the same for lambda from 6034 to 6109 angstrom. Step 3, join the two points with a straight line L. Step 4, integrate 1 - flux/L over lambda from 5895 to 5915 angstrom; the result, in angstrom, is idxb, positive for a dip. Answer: 8.9 angstrom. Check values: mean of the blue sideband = 1.16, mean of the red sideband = 1.27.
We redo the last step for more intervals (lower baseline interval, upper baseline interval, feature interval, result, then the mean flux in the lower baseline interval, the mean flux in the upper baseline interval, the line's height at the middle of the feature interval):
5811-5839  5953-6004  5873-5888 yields 4.9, 1.17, 0.957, 1.09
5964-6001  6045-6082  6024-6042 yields -1.0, 0.978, 1.26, 1.15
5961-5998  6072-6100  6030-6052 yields -1.0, 0.962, 1.27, 1.14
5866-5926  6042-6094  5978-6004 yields -1.2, 0.692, 1.26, 1.01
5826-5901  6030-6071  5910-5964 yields 9.3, 0.896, 1.25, 1.04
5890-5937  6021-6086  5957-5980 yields 1.5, 0.71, 1.23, 0.916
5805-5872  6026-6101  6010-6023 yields 1.8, 1.14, 1.26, 1.24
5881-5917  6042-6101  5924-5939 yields -3.5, 0.573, 1.28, 0.706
